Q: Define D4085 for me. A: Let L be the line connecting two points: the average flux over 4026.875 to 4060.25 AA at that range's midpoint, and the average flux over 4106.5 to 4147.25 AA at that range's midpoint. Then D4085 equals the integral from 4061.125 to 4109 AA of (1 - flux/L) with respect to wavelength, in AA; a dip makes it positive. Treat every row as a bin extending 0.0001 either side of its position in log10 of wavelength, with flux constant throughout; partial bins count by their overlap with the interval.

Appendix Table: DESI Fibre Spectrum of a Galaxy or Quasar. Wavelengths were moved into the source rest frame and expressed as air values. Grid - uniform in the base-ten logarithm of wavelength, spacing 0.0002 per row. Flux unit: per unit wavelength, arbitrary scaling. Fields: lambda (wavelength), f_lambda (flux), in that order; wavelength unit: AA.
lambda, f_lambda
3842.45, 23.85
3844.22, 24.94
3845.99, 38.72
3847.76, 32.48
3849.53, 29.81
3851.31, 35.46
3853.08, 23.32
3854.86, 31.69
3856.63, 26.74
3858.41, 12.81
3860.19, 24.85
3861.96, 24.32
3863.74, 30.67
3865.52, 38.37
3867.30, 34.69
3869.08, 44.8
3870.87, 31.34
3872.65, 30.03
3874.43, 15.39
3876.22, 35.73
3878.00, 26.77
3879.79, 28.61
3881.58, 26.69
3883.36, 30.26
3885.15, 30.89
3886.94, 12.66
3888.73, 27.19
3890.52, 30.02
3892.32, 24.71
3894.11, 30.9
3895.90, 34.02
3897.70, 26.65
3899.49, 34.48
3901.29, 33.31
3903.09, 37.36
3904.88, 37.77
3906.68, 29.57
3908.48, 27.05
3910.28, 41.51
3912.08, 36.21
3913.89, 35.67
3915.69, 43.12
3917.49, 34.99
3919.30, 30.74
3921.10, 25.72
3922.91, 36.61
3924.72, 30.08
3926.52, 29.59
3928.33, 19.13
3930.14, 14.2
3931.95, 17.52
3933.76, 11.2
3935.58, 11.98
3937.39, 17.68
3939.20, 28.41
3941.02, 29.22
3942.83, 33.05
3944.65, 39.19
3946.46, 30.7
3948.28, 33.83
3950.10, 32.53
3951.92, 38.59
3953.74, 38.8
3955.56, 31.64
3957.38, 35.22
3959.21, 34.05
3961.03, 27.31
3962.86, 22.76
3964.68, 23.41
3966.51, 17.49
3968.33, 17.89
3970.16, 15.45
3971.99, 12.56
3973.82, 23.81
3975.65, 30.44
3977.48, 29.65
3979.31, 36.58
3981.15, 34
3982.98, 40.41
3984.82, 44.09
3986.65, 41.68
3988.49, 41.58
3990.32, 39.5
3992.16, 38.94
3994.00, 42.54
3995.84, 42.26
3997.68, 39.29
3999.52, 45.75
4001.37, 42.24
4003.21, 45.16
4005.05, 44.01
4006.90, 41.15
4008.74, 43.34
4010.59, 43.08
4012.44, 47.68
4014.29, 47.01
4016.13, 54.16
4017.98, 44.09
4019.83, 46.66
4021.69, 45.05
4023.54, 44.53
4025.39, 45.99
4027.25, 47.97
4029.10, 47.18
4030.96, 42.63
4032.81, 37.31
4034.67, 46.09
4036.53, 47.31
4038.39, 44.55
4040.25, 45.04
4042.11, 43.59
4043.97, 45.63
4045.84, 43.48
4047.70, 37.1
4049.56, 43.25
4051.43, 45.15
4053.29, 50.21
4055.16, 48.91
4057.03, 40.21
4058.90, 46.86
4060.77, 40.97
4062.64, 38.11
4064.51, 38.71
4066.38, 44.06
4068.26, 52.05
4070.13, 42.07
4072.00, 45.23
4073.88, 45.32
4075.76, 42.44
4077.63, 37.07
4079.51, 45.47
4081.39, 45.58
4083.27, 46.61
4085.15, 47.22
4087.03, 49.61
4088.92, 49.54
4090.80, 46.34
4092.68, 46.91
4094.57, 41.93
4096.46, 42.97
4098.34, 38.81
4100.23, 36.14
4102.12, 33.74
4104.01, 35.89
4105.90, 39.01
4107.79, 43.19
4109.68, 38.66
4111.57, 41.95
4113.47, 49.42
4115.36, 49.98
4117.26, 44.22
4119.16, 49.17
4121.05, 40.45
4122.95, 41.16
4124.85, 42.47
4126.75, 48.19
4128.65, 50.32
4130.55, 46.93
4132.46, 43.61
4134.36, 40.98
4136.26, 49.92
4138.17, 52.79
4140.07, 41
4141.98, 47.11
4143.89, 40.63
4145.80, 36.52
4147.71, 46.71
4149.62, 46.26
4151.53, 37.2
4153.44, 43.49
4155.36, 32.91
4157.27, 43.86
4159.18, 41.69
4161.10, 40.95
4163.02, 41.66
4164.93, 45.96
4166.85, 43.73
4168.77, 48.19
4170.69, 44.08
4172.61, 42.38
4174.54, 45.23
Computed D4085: 1.8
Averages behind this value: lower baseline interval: 44.5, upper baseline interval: 44.7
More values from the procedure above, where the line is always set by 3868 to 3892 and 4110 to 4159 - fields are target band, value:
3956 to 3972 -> 4.7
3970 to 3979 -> 2.7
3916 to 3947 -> 5.3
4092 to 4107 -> 0.9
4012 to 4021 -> -2.7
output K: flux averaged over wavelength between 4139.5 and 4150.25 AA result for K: 43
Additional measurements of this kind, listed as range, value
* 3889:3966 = 29.9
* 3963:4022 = 37.3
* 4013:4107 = 44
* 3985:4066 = 43.9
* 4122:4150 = 44.9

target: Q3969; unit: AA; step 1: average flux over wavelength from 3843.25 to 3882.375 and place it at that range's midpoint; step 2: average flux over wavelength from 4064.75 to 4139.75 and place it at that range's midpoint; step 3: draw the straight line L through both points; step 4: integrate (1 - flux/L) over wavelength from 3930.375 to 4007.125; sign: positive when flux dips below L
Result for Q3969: 9.4 AA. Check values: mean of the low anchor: 29.5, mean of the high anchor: 44.2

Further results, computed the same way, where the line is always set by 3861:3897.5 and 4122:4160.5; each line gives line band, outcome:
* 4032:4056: -3.82 AA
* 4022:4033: -2.16 AA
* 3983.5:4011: -4.98 AA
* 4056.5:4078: -1.82 AA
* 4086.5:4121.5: -1.18 AA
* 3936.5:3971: 4.67 AA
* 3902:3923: -2.33 AA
